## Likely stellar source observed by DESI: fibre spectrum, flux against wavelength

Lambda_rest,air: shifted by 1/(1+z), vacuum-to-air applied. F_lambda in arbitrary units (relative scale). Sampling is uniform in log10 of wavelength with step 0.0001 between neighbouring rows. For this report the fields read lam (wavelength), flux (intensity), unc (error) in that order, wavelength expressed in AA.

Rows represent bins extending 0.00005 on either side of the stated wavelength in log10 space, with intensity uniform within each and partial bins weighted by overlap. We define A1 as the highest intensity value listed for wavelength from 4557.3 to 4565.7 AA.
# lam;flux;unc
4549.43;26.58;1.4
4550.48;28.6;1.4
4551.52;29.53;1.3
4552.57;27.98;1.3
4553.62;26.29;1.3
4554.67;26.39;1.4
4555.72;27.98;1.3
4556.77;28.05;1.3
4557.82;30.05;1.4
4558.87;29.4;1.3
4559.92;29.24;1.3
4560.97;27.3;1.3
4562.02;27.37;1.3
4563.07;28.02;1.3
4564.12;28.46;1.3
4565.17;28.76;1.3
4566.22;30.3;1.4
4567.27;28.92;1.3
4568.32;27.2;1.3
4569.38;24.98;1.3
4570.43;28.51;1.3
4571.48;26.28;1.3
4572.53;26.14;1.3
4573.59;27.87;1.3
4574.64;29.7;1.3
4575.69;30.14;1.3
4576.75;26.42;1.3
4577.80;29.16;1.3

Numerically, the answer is 30.05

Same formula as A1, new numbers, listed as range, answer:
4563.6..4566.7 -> 30.3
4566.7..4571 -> 28.92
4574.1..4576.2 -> 30.14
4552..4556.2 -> 27.98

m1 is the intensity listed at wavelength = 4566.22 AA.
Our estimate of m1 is 30.3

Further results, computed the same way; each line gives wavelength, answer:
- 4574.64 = 29.7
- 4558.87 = 29.4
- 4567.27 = 28.92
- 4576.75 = 26.42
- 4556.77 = 28.05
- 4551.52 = 29.53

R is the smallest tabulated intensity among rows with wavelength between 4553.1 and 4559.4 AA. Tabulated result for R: 26.29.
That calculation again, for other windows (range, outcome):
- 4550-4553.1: 27.98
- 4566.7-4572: 24.98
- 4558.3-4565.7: 27.3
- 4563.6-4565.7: 28.46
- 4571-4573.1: 26.14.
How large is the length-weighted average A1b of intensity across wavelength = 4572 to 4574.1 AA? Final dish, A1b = 26.9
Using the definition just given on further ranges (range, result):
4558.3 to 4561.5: 28.7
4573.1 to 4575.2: 28.9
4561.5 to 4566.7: 28.6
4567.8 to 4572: 26.7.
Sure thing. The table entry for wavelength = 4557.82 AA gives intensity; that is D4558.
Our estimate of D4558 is 30.05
